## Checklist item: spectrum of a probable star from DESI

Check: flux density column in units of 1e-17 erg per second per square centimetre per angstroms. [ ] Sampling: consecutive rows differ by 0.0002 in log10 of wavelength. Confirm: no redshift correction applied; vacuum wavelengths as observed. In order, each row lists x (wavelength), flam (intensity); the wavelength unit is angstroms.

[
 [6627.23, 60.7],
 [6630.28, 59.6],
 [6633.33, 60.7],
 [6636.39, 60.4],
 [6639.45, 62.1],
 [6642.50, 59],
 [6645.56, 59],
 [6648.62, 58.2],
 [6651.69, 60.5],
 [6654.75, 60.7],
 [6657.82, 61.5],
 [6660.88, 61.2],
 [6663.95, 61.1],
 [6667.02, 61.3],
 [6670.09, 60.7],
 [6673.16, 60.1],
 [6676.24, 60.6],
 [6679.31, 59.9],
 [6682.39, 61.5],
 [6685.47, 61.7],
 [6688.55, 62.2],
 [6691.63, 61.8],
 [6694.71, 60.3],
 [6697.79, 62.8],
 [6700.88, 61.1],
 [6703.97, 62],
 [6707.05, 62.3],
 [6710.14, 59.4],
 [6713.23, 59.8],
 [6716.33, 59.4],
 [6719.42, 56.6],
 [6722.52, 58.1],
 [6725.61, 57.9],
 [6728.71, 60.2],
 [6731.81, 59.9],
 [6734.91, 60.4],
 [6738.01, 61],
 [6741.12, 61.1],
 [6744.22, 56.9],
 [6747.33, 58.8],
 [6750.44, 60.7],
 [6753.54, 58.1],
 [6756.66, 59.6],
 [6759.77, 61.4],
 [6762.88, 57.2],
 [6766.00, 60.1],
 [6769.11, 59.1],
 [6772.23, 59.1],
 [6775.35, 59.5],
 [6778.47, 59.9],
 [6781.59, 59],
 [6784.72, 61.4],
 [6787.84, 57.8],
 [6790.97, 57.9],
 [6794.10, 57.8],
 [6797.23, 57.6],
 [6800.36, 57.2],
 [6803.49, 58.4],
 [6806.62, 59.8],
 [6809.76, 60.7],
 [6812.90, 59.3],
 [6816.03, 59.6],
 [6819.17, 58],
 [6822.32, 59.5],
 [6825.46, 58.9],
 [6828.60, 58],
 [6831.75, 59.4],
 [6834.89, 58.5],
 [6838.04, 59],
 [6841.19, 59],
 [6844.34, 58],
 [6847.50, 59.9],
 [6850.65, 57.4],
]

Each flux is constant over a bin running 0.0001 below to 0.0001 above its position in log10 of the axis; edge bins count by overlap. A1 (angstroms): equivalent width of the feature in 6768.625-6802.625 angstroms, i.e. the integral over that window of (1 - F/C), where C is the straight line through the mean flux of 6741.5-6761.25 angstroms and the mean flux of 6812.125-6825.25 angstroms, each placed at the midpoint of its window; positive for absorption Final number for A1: 0.3 angstroms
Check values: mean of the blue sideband 59.4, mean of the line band 58.7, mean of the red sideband 59.1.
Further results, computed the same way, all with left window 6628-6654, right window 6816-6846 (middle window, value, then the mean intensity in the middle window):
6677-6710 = -1.0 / 61.5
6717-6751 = 0.1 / 59.2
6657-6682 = -0.4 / 60.8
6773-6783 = -0.1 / 59.5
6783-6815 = 0.1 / 58.8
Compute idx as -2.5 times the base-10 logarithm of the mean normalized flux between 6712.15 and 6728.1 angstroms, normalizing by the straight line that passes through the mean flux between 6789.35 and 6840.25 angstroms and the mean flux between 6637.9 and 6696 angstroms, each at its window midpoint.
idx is 0.029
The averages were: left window 60.7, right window 58.7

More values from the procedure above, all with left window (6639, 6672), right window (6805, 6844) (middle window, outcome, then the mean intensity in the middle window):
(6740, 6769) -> 0.01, 59.3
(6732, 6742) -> -0.02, 60.7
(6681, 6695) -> -0.03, 61.6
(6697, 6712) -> -0.02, 61.4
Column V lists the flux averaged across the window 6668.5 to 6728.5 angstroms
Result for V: 60.4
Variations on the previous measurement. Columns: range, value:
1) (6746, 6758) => 59.3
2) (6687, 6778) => 59.9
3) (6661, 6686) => 60.8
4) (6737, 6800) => 59.1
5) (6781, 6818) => 58.9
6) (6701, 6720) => 60.2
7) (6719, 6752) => 59.3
